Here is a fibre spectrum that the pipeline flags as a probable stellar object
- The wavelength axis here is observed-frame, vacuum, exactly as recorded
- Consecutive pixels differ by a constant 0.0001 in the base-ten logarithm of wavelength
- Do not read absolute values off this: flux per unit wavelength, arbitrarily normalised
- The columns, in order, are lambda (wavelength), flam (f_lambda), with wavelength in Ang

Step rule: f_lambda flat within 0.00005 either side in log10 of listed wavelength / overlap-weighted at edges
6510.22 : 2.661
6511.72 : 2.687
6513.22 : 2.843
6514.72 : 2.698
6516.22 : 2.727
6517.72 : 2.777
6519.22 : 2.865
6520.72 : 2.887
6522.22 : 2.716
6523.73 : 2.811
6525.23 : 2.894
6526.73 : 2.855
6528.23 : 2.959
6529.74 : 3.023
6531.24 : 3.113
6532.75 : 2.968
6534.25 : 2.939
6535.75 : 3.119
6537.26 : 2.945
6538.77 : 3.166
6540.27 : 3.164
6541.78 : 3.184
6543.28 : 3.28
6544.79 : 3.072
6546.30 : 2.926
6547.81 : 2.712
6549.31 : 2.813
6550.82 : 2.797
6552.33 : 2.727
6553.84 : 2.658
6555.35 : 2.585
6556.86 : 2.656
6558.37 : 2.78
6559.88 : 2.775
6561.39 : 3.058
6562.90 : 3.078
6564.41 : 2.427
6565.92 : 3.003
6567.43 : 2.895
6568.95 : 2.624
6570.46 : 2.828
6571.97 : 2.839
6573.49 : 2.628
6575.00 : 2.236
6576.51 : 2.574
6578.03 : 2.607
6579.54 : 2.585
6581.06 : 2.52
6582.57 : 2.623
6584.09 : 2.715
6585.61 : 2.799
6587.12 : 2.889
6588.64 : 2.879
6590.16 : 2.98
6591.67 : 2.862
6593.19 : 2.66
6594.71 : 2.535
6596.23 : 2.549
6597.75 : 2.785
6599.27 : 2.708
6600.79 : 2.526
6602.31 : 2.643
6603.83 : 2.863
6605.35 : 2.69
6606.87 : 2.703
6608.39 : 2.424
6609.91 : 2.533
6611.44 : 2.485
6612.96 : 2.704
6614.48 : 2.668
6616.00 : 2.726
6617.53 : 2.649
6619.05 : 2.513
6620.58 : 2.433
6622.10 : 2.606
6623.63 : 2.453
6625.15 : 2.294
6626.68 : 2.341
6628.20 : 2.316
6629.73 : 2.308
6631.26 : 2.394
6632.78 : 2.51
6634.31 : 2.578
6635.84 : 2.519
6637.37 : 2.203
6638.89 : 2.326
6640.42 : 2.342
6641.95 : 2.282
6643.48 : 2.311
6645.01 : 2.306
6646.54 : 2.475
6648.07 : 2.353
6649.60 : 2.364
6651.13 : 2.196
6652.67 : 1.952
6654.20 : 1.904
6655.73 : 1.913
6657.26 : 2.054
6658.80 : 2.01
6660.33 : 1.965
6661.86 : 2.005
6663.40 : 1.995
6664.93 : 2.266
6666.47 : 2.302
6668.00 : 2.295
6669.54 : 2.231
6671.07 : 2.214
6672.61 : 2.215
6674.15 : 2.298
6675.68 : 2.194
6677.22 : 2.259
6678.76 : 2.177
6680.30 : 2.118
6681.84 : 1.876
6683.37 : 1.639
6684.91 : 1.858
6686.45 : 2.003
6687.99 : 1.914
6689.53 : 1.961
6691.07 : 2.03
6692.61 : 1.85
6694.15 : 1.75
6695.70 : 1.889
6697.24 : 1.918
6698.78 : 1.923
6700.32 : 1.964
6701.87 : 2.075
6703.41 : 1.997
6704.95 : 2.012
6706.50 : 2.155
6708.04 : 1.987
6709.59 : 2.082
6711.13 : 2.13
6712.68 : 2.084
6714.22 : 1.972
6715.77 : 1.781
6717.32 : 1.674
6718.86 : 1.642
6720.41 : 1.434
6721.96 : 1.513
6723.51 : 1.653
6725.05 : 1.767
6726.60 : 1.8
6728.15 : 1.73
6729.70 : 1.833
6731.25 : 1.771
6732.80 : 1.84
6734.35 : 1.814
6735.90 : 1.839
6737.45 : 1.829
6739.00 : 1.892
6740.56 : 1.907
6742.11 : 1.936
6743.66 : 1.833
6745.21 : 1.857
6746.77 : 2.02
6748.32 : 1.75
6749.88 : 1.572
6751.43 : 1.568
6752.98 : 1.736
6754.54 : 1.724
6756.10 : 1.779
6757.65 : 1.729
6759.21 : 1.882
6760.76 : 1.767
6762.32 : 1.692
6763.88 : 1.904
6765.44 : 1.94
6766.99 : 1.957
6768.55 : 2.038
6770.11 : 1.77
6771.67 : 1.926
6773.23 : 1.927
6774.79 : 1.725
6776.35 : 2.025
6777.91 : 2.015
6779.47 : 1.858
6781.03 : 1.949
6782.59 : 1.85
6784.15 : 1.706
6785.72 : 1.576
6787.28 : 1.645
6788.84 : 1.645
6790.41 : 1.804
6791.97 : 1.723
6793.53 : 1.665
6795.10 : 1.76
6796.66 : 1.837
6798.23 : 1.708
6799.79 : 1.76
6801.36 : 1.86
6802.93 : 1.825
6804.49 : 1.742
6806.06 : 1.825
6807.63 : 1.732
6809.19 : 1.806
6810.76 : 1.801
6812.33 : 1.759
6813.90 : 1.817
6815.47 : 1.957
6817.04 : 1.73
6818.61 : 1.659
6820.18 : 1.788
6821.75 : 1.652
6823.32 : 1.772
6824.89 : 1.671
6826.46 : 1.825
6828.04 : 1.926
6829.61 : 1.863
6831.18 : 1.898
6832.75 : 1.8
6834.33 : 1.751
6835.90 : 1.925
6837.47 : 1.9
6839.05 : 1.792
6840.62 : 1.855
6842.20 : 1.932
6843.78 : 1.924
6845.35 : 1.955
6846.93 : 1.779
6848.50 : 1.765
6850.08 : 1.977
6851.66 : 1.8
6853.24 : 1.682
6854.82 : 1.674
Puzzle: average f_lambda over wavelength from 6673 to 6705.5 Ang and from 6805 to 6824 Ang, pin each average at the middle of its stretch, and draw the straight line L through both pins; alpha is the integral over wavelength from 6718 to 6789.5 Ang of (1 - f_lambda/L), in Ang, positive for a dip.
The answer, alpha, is 3.1 Ang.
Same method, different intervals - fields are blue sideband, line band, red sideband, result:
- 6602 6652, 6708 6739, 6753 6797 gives 3.6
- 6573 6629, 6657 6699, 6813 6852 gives 5.5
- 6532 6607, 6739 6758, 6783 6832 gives 2.2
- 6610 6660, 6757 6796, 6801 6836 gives 2.1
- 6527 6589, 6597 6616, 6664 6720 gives -0.8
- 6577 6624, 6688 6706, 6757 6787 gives 2.1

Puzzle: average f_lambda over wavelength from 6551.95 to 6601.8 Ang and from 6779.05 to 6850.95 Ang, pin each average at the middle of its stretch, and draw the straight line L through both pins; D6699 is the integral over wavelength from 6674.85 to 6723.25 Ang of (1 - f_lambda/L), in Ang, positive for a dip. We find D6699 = 6.84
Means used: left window 2.71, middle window 1.93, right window 1.8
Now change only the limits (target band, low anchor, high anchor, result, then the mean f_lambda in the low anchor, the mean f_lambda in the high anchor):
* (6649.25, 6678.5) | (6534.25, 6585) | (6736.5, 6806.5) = 2.3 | 2.81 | 1.81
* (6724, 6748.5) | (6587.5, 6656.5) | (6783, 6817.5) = 2.2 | 2.49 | 1.76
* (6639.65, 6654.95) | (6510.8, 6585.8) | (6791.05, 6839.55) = 1.2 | 2.82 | 1.79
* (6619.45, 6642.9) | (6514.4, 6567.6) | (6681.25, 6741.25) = -0.5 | 2.89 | 1.87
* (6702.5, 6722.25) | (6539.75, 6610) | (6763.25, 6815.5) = 2.4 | 2.75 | 1.82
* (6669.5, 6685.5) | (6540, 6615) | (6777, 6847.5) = 1.7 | 2.74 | 1.8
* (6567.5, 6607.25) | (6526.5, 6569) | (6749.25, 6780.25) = 0.3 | 2.91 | 1.83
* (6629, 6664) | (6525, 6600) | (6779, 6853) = 3.6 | 2.82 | 1.8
